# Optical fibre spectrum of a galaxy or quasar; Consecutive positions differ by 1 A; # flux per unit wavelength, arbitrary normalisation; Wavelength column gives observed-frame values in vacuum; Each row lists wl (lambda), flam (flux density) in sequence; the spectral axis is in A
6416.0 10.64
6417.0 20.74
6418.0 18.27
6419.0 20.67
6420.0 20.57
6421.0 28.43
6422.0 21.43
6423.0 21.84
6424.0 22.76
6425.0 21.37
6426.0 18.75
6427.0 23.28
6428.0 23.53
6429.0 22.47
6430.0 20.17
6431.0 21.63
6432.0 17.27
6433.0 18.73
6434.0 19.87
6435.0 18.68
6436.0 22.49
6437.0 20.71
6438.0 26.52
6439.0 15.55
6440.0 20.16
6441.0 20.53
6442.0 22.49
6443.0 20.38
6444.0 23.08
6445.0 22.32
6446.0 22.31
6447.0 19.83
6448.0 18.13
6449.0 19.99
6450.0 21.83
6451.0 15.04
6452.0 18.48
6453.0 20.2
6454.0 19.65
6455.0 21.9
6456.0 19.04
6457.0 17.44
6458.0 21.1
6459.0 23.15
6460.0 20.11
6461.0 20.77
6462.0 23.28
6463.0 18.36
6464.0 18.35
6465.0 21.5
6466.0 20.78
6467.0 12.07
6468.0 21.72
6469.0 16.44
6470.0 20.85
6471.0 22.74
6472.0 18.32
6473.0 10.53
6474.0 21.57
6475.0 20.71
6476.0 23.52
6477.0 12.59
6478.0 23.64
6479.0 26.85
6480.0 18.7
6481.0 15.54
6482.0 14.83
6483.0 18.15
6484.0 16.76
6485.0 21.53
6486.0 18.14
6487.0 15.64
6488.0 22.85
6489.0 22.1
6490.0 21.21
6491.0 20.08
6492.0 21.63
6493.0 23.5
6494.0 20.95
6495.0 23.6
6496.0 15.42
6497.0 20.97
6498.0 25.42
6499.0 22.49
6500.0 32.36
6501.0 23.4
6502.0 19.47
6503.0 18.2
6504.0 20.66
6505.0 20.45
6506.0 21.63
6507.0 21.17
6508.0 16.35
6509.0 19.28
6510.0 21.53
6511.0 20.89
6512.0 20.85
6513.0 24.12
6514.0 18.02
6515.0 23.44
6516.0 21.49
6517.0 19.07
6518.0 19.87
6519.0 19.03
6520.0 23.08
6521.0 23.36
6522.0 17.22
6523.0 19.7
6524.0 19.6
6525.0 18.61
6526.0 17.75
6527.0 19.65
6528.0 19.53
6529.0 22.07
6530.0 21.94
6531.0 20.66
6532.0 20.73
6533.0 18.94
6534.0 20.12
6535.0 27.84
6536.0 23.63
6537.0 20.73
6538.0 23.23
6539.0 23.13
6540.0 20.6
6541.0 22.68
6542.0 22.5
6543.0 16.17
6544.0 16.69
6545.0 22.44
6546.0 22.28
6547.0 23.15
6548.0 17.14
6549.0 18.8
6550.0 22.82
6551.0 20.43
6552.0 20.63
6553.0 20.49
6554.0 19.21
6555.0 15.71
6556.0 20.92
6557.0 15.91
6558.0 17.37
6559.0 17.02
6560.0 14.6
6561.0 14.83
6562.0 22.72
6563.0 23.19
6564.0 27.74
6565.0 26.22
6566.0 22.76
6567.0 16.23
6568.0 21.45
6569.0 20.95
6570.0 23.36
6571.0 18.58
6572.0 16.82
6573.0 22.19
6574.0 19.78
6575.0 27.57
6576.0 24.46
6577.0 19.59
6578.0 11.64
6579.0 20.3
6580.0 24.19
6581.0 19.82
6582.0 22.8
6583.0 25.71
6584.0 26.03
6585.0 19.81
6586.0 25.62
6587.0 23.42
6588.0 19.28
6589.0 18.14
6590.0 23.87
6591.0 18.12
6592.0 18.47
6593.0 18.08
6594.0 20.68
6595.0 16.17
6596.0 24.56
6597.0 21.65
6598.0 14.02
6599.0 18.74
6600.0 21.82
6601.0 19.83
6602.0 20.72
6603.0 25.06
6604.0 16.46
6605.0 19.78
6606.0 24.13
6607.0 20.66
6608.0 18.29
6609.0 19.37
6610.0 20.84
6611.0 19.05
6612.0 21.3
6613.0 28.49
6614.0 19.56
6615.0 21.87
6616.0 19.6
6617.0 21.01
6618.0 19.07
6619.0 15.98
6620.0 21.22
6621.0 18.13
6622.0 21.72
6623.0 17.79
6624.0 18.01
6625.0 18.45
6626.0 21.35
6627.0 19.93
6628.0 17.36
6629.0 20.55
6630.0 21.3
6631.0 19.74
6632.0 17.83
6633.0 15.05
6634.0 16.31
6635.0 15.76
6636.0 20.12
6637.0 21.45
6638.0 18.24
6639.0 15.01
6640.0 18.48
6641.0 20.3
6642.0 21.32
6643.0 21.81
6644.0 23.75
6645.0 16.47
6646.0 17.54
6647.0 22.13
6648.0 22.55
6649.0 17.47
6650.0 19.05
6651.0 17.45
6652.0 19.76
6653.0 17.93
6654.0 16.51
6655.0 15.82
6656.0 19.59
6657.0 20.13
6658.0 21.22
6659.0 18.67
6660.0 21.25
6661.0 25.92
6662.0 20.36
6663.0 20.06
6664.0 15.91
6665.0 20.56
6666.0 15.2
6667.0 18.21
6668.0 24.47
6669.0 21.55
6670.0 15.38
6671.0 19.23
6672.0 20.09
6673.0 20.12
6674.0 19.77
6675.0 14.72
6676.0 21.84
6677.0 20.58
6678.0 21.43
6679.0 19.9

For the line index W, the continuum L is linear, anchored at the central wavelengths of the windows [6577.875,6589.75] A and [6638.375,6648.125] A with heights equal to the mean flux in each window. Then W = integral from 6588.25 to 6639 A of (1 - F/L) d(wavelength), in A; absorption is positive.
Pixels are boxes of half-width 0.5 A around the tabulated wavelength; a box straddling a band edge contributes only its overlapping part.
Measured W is 2.73 A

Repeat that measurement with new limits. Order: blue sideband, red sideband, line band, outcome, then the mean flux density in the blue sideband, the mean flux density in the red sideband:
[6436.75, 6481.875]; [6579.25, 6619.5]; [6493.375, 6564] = -0.9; 19.9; 20.8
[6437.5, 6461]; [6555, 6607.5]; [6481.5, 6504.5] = -0.4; 20.4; 20.6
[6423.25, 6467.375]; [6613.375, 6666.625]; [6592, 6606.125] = -0.3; 20.4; 19.3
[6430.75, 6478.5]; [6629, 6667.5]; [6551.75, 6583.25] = -1.6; 19.9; 19.1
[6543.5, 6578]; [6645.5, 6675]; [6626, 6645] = 0.5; 20.3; 19.4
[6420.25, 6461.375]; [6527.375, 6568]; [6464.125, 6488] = 2.1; 20.8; 20.6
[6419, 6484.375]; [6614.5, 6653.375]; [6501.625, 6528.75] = -0.4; 20.2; 19.2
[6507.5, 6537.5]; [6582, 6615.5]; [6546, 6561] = 1.4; 20.6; 20.9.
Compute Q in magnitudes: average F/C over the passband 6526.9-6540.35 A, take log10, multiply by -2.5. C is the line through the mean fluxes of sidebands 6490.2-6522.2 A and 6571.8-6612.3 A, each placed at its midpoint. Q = -0.03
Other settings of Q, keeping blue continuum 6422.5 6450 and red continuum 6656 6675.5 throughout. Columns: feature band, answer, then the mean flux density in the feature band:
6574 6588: -0.11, 22.2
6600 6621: -0.03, 20.6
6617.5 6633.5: 0.05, 19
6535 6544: -0.07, 21.7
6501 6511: 0.02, 20.1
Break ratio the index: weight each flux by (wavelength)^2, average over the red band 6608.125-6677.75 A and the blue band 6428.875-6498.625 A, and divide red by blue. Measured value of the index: 1.0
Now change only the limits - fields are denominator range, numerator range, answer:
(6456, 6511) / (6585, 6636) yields 1.02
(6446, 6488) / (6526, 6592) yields 1.11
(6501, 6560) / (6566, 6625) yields 1.03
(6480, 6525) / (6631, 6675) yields 0.98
